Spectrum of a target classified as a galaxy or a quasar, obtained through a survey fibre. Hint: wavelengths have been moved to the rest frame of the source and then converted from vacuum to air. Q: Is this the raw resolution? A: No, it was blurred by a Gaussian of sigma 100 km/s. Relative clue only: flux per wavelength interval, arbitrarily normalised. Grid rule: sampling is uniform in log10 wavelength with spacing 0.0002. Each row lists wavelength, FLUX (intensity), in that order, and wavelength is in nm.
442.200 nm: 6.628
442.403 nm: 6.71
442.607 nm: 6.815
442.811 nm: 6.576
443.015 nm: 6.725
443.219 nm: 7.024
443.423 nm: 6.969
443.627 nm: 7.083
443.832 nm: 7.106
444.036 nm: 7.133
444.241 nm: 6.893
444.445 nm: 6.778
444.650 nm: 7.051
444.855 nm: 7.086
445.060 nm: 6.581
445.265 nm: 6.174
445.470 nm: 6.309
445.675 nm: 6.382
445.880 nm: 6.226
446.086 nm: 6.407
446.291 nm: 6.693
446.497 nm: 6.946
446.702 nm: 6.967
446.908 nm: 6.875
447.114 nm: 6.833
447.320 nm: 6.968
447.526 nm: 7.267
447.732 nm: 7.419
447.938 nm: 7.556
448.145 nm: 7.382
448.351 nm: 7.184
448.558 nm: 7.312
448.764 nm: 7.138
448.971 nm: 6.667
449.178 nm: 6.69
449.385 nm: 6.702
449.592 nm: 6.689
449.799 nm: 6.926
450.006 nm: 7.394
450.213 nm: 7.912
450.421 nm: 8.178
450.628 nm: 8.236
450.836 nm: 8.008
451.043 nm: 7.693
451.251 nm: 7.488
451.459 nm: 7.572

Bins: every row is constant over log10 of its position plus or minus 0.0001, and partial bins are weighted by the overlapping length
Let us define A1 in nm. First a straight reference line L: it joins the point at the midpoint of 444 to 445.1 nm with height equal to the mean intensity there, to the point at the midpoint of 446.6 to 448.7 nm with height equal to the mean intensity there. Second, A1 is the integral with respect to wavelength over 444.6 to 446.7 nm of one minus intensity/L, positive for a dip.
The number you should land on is 0.13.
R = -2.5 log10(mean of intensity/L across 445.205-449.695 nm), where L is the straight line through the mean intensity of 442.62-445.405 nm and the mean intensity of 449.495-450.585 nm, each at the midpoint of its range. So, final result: 0.05 mag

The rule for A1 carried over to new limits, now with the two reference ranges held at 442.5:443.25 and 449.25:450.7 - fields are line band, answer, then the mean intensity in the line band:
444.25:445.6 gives 0.05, 6.67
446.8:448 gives 0.01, 7.14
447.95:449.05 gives 0.01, 7.18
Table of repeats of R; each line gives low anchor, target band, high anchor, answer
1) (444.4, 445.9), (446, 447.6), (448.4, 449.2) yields -0.02 mag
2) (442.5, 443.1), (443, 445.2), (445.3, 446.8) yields -0.05 mag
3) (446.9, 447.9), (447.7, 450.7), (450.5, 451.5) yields 0.03 mag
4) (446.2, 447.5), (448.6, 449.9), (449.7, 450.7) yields 0.10 mag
